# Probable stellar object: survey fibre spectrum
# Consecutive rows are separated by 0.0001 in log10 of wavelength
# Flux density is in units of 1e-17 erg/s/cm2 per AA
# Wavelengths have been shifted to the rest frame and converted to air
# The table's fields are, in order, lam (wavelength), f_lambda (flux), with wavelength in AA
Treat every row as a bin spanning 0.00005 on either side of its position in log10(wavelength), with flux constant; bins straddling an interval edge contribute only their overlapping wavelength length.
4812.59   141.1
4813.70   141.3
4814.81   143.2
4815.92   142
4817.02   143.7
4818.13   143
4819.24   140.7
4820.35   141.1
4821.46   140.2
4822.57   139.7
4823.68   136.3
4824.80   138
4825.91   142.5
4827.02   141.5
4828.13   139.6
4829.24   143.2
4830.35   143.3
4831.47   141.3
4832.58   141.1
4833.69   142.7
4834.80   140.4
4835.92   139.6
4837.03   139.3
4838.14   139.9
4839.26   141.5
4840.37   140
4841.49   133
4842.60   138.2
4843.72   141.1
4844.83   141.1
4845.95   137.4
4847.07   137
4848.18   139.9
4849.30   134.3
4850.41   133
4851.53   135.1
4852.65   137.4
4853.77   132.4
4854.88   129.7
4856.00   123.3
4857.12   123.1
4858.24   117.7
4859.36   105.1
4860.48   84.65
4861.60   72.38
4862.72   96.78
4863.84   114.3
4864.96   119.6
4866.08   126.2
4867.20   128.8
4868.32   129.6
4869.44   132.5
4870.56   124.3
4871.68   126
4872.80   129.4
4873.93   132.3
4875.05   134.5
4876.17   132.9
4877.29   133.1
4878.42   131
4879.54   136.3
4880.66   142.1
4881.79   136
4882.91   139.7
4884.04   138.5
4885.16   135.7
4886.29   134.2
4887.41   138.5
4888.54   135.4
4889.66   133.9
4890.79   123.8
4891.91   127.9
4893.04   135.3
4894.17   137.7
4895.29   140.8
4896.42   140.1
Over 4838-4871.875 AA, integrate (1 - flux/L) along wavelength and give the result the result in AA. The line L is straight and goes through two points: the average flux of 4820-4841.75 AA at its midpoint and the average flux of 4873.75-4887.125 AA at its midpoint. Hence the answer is 2.9 AA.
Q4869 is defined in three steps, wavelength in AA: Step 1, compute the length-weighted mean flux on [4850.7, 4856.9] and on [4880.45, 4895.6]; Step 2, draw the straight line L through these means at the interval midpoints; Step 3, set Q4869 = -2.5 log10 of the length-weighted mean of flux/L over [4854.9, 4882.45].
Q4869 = 0.09 mag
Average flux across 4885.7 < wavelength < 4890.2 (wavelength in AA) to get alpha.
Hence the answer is 136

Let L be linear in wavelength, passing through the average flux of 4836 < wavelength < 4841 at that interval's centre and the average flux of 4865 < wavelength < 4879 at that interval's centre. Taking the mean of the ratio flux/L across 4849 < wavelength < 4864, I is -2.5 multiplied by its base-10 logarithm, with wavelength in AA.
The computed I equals 0.15 mag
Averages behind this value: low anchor 140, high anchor 130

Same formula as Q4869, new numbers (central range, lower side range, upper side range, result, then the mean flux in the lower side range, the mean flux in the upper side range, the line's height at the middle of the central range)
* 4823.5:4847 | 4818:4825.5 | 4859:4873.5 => -0.06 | 140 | 115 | 132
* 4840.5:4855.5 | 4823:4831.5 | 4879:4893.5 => 0.02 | 141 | 135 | 139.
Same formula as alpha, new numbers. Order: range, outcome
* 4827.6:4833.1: 142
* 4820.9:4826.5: 139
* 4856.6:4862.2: 100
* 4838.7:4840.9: 141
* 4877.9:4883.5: 137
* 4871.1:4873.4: 127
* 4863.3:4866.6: 120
